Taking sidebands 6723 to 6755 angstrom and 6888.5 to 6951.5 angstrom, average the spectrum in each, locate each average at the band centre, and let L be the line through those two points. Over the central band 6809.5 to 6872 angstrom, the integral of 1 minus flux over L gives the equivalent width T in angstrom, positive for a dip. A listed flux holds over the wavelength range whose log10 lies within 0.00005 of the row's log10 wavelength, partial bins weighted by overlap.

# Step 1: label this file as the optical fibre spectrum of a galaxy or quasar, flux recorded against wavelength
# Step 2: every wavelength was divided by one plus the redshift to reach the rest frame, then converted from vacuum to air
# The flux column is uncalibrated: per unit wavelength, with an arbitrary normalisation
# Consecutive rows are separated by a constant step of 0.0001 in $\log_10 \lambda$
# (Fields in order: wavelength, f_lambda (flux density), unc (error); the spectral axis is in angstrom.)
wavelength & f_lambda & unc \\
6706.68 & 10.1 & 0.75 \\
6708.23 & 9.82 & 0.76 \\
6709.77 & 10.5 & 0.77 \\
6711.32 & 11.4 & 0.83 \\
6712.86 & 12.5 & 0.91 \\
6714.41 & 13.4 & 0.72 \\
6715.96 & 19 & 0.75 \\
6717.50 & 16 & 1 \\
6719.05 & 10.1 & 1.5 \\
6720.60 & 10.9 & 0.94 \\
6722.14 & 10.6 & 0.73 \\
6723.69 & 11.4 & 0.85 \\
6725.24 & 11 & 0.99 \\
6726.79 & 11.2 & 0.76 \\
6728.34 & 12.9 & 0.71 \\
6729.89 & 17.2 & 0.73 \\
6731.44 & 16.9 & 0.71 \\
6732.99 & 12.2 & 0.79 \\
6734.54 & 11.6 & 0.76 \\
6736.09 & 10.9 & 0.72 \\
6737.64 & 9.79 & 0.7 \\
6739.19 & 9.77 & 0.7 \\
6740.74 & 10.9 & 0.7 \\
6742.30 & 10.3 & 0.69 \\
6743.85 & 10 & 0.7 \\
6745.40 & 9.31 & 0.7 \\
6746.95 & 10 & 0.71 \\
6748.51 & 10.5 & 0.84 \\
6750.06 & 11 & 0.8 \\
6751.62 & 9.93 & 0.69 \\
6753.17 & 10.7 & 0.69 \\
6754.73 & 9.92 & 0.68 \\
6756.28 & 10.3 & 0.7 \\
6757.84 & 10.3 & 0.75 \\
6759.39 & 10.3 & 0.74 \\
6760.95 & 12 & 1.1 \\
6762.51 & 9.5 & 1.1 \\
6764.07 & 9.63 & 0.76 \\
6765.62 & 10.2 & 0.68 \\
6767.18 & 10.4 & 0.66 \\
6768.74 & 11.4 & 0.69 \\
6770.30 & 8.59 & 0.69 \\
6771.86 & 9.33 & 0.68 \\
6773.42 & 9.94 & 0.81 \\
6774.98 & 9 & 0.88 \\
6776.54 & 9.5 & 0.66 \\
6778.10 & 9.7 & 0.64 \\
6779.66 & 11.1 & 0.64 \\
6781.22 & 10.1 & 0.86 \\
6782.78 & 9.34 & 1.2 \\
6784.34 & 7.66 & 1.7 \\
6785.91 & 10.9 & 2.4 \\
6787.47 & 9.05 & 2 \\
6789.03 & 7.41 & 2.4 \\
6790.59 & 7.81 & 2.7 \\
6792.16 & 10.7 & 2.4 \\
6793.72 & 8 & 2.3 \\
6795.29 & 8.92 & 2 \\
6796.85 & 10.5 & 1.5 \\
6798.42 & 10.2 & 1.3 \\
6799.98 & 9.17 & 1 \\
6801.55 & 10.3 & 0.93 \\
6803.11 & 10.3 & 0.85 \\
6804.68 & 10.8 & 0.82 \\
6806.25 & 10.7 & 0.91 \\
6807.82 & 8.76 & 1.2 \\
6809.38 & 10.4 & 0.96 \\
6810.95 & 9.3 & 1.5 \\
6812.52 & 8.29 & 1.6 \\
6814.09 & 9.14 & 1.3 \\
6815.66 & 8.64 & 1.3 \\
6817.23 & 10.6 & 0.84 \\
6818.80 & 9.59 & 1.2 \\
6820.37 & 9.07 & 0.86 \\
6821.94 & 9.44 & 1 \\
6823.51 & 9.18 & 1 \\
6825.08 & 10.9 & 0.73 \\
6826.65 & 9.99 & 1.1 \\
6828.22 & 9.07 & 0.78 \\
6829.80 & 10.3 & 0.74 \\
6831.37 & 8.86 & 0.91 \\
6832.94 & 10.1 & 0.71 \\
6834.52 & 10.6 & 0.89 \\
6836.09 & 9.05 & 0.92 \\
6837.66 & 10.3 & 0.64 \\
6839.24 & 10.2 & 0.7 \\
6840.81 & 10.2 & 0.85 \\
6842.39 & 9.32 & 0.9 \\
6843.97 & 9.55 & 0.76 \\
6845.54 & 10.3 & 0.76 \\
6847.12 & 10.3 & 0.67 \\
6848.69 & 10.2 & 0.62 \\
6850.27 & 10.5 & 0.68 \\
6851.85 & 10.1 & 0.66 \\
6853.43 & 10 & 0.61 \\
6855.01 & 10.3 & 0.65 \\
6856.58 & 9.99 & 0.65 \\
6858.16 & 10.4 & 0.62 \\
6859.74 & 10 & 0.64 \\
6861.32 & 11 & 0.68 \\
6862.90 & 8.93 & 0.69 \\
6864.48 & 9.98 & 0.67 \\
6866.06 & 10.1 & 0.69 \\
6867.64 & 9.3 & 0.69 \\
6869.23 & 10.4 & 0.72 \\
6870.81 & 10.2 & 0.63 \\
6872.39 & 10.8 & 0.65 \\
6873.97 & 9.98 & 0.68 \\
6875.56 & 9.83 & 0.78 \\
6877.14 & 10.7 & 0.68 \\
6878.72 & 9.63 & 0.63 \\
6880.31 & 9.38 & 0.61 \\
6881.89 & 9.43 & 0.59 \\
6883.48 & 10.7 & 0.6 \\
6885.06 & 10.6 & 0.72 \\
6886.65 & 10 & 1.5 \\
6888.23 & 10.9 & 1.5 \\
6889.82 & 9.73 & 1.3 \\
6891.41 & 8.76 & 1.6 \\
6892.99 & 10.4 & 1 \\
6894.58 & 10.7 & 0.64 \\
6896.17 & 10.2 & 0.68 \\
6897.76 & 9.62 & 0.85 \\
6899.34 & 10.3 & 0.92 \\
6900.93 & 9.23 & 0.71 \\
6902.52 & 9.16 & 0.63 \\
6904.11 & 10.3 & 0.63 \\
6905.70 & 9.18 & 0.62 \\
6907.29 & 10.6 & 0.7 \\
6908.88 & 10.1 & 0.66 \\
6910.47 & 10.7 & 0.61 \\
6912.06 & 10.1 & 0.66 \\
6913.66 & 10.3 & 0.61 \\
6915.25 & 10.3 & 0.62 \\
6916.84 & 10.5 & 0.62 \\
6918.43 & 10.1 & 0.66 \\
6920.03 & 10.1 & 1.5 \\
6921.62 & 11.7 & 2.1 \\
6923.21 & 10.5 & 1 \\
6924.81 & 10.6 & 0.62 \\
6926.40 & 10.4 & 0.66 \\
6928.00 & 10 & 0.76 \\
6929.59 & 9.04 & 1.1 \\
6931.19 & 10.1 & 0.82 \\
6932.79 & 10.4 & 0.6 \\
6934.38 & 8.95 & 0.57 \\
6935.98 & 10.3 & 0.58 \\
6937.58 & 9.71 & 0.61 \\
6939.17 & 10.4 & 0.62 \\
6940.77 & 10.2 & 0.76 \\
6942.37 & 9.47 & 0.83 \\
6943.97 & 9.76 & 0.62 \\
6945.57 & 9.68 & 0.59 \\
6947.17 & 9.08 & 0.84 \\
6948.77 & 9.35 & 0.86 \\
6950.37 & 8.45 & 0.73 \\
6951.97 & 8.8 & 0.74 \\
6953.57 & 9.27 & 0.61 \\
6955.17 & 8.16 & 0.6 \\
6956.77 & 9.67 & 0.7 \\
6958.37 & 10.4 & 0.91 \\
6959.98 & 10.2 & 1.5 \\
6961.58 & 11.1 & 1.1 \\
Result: 4.2 angstrom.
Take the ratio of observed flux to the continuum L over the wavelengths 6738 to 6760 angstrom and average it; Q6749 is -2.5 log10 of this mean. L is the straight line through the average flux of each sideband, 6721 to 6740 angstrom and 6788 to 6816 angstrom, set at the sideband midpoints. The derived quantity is 0.12 mag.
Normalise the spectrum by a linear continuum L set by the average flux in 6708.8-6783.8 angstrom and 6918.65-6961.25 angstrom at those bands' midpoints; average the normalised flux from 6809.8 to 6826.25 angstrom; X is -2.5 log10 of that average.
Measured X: 0.13 mag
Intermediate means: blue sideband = 11.1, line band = 9.45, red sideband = 9.81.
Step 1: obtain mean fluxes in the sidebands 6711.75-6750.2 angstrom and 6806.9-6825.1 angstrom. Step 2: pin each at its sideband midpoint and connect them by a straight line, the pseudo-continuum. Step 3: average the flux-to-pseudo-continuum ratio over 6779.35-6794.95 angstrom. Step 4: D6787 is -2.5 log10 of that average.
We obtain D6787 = 0.13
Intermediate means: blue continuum 12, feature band 9.14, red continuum 9.39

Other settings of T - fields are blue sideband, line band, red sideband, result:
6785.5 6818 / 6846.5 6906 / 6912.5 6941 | -0.74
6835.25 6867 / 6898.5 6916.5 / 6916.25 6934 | 0.33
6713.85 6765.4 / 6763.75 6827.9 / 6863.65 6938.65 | 8.09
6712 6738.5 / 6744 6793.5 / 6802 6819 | 6.07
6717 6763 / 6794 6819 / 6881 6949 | 2.51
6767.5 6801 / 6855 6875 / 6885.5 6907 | -0.63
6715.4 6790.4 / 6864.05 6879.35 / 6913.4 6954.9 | 0.13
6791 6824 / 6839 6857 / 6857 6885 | -0.34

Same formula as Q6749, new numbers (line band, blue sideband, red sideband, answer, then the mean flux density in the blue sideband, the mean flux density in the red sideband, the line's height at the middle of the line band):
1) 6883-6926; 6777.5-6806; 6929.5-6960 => -0.07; 9.57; 9.56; 9.57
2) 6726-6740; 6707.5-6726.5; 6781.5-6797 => -0.09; 12.2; 9.01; 11.5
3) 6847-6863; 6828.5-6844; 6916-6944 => -0.03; 9.83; 10.1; 9.89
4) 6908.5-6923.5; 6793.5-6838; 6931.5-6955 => -0.10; 9.69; 9.53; 9.57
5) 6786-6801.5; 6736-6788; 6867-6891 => 0.09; 10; 10.1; 10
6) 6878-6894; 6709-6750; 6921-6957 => 0.03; 11.9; 9.73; 10.3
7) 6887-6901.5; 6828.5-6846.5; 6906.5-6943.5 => 0.01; 9.87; 10.2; 10.1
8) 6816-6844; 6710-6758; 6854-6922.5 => 0.10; 11.7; 10.1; 10.7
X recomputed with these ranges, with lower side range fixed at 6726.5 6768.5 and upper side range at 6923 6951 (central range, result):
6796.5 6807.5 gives 0.05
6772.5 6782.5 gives 0.10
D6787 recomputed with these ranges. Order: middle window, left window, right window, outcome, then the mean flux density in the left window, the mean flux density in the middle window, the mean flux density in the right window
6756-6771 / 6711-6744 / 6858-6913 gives 0.15 mag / 12.3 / 10.3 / 10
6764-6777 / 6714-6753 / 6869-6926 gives 0.17 mag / 11.8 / 9.79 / 10.2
